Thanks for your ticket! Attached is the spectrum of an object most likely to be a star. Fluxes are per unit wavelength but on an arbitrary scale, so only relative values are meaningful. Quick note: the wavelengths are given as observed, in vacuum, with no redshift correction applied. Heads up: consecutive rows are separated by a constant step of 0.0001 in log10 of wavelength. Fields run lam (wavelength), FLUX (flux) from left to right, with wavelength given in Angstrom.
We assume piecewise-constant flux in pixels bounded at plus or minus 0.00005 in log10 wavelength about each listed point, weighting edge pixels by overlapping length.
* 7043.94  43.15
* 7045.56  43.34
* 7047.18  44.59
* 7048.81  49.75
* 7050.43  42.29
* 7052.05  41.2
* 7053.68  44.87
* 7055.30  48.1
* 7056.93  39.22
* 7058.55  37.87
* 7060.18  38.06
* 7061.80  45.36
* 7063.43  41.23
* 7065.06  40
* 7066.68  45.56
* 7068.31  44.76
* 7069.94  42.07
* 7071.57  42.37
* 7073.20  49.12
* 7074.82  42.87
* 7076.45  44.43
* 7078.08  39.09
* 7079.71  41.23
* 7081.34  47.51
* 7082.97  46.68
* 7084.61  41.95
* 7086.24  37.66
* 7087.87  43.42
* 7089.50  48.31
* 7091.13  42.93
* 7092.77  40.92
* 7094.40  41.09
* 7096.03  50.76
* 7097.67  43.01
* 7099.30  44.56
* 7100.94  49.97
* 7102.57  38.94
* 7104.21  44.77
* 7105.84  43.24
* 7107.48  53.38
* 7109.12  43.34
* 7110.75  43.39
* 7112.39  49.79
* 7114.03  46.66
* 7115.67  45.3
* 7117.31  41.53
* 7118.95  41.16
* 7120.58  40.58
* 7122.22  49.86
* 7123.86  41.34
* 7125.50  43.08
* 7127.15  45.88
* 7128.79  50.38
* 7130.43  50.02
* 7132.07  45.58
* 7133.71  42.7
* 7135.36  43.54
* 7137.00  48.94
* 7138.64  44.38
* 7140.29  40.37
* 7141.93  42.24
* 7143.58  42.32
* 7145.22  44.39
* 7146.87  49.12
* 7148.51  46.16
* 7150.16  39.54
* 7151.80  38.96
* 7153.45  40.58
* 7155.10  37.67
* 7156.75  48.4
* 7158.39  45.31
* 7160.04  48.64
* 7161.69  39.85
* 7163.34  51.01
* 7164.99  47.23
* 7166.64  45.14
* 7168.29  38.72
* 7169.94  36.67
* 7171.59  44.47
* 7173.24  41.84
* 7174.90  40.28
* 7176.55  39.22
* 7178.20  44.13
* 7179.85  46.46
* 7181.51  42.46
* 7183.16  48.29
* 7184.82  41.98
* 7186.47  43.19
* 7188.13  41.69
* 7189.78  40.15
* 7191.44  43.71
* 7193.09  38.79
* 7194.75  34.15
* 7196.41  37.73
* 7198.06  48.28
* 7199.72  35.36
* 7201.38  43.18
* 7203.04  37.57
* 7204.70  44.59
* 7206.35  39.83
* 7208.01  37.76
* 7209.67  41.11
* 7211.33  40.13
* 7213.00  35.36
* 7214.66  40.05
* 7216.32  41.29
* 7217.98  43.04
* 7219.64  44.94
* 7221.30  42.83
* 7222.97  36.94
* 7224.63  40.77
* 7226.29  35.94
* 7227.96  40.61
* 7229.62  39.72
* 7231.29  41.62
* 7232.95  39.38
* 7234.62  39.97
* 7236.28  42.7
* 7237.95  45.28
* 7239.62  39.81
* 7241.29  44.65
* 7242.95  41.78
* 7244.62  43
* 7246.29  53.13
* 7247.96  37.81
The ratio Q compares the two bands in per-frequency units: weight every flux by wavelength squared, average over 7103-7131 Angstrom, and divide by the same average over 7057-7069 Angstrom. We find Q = 1.11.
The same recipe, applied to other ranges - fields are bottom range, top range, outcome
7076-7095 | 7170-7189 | 1.02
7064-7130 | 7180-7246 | 0.96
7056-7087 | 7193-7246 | 1.00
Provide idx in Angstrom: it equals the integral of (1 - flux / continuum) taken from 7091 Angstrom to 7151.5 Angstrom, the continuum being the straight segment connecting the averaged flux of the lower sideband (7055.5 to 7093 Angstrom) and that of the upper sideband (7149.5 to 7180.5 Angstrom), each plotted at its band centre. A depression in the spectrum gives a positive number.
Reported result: -2.6 Angstrom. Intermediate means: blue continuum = 42.8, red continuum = 42.9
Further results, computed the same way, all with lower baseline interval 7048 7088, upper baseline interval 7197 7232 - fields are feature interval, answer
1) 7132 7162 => -1.40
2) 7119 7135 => -1.22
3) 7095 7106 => -0.67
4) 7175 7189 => -0.75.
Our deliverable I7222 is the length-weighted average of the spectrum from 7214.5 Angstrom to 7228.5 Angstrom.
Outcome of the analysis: 40.8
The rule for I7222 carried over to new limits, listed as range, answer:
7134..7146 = 43.7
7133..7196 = 42.9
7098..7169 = 44.6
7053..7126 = 43.8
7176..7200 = 41.9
